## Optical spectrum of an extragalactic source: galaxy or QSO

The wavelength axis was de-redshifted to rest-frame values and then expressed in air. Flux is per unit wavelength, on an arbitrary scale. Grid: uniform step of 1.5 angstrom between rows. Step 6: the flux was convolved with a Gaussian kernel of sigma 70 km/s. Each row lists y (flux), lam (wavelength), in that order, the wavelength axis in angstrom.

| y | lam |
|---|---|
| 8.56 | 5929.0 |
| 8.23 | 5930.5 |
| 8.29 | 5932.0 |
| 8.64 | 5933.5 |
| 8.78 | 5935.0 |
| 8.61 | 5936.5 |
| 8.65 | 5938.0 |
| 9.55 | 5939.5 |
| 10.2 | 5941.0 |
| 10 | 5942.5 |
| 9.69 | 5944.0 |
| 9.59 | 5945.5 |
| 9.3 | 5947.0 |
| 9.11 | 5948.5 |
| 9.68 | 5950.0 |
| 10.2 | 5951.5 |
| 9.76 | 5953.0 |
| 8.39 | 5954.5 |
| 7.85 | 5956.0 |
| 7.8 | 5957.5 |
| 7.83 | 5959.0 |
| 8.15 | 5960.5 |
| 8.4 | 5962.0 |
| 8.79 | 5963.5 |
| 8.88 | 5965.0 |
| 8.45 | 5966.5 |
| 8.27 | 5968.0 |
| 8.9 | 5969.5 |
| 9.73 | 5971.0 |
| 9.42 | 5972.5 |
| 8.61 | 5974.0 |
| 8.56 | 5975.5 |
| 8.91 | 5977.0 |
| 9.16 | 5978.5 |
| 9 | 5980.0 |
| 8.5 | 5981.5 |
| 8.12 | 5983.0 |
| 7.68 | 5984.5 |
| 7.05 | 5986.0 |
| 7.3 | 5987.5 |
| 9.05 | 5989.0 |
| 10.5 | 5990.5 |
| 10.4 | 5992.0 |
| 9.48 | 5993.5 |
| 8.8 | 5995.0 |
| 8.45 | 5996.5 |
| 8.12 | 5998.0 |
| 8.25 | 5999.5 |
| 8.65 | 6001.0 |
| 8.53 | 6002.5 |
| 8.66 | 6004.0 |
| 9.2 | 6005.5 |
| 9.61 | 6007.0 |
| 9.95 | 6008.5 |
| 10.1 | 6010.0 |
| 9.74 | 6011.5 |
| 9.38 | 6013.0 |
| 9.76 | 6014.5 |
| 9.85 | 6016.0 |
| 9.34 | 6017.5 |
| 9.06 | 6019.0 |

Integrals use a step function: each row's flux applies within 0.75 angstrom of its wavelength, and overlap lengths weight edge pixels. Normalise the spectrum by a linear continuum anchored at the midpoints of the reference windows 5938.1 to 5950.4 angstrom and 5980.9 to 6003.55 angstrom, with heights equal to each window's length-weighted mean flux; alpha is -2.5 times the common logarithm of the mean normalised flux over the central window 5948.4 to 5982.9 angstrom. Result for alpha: 0.04 mag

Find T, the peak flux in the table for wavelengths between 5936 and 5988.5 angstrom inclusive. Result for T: 10.2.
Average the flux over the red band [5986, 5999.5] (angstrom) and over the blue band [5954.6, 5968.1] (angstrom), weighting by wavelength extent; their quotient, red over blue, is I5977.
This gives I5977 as 1.07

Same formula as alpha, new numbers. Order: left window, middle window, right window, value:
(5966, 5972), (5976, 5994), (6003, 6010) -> 0.04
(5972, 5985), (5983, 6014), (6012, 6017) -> 0.03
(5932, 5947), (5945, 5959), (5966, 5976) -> 0.01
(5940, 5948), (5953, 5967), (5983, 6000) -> 0.12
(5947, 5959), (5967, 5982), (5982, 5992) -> -0.04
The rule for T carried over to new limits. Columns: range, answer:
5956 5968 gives 8.88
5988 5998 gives 10.5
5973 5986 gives 9.16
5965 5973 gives 9.73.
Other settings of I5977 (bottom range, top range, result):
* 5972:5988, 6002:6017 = 1.13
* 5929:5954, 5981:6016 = 0.97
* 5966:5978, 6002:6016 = 1.07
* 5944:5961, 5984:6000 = 0.97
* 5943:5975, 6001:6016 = 1.06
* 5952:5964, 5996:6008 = 1.04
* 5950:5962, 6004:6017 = 1.12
